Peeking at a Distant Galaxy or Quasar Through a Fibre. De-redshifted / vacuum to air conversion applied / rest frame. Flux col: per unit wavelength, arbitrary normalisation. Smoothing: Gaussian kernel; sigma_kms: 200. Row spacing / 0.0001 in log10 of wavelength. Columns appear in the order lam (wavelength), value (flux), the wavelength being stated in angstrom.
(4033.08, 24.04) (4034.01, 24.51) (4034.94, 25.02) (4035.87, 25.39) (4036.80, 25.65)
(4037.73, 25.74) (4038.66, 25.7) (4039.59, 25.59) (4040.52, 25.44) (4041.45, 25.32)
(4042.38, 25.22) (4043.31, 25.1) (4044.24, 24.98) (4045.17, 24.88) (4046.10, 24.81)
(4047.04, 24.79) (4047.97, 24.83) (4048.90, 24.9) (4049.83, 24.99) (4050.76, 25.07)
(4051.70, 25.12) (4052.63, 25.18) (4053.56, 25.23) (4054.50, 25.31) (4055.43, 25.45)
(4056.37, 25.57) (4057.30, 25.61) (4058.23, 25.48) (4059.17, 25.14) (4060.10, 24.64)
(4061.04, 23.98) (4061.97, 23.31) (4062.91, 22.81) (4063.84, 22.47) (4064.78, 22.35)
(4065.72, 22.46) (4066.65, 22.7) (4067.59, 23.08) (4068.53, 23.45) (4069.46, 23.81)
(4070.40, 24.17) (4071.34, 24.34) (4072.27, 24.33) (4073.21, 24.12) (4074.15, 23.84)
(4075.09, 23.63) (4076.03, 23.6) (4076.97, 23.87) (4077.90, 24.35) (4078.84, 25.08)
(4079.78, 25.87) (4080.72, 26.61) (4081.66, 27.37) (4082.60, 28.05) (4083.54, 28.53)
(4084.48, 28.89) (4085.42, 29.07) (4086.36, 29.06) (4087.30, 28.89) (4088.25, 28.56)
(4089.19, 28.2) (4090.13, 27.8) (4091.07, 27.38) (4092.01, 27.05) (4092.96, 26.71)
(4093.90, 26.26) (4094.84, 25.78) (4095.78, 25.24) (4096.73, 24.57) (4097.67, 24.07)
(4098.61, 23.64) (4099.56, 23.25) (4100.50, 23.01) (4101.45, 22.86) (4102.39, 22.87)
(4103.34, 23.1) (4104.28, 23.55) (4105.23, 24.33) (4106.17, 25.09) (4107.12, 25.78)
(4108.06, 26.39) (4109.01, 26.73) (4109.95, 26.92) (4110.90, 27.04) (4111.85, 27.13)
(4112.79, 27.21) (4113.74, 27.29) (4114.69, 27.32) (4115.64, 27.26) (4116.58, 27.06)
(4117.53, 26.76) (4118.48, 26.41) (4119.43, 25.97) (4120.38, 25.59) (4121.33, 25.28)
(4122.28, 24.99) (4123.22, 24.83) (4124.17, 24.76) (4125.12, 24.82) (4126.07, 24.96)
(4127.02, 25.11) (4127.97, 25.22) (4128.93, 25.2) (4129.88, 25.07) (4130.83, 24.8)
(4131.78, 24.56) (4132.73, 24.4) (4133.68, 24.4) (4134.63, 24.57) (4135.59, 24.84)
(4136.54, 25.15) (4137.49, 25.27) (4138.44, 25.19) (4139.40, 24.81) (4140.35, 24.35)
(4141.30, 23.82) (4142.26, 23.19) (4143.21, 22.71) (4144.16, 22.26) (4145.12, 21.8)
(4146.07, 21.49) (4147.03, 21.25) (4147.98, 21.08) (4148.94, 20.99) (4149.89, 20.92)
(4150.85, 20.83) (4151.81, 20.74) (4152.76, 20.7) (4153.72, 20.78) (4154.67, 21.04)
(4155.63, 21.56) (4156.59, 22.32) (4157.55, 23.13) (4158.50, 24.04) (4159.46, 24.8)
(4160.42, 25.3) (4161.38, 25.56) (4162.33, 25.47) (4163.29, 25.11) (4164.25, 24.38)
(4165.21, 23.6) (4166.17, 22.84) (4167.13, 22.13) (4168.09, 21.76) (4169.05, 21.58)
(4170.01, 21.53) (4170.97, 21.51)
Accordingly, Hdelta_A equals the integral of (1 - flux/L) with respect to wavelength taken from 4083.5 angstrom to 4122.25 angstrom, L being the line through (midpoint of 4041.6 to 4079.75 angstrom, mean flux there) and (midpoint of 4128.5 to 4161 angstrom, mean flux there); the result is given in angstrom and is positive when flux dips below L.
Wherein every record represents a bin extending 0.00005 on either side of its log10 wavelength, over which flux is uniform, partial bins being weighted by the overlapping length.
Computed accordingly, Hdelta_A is -3.9 angstrom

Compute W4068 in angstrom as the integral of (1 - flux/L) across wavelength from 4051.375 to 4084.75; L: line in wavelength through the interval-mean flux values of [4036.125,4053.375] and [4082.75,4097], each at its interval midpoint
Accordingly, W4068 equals 2.2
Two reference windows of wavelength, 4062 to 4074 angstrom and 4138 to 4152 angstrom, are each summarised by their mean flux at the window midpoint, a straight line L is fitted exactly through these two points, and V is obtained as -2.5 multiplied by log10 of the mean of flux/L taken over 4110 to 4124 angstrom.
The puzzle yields -0.16 mag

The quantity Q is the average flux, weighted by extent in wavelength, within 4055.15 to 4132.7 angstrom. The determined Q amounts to 25.4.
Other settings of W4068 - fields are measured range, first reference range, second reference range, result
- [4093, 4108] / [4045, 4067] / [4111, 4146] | 0.3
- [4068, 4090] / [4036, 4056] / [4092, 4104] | -1.2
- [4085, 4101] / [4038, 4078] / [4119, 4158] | -1.5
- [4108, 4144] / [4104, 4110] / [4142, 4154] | -2.7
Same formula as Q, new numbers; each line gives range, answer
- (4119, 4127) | 25.2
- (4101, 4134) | 25.5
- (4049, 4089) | 25.2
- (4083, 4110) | 26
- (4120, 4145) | 24.6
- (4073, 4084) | 25.4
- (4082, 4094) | 28.1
